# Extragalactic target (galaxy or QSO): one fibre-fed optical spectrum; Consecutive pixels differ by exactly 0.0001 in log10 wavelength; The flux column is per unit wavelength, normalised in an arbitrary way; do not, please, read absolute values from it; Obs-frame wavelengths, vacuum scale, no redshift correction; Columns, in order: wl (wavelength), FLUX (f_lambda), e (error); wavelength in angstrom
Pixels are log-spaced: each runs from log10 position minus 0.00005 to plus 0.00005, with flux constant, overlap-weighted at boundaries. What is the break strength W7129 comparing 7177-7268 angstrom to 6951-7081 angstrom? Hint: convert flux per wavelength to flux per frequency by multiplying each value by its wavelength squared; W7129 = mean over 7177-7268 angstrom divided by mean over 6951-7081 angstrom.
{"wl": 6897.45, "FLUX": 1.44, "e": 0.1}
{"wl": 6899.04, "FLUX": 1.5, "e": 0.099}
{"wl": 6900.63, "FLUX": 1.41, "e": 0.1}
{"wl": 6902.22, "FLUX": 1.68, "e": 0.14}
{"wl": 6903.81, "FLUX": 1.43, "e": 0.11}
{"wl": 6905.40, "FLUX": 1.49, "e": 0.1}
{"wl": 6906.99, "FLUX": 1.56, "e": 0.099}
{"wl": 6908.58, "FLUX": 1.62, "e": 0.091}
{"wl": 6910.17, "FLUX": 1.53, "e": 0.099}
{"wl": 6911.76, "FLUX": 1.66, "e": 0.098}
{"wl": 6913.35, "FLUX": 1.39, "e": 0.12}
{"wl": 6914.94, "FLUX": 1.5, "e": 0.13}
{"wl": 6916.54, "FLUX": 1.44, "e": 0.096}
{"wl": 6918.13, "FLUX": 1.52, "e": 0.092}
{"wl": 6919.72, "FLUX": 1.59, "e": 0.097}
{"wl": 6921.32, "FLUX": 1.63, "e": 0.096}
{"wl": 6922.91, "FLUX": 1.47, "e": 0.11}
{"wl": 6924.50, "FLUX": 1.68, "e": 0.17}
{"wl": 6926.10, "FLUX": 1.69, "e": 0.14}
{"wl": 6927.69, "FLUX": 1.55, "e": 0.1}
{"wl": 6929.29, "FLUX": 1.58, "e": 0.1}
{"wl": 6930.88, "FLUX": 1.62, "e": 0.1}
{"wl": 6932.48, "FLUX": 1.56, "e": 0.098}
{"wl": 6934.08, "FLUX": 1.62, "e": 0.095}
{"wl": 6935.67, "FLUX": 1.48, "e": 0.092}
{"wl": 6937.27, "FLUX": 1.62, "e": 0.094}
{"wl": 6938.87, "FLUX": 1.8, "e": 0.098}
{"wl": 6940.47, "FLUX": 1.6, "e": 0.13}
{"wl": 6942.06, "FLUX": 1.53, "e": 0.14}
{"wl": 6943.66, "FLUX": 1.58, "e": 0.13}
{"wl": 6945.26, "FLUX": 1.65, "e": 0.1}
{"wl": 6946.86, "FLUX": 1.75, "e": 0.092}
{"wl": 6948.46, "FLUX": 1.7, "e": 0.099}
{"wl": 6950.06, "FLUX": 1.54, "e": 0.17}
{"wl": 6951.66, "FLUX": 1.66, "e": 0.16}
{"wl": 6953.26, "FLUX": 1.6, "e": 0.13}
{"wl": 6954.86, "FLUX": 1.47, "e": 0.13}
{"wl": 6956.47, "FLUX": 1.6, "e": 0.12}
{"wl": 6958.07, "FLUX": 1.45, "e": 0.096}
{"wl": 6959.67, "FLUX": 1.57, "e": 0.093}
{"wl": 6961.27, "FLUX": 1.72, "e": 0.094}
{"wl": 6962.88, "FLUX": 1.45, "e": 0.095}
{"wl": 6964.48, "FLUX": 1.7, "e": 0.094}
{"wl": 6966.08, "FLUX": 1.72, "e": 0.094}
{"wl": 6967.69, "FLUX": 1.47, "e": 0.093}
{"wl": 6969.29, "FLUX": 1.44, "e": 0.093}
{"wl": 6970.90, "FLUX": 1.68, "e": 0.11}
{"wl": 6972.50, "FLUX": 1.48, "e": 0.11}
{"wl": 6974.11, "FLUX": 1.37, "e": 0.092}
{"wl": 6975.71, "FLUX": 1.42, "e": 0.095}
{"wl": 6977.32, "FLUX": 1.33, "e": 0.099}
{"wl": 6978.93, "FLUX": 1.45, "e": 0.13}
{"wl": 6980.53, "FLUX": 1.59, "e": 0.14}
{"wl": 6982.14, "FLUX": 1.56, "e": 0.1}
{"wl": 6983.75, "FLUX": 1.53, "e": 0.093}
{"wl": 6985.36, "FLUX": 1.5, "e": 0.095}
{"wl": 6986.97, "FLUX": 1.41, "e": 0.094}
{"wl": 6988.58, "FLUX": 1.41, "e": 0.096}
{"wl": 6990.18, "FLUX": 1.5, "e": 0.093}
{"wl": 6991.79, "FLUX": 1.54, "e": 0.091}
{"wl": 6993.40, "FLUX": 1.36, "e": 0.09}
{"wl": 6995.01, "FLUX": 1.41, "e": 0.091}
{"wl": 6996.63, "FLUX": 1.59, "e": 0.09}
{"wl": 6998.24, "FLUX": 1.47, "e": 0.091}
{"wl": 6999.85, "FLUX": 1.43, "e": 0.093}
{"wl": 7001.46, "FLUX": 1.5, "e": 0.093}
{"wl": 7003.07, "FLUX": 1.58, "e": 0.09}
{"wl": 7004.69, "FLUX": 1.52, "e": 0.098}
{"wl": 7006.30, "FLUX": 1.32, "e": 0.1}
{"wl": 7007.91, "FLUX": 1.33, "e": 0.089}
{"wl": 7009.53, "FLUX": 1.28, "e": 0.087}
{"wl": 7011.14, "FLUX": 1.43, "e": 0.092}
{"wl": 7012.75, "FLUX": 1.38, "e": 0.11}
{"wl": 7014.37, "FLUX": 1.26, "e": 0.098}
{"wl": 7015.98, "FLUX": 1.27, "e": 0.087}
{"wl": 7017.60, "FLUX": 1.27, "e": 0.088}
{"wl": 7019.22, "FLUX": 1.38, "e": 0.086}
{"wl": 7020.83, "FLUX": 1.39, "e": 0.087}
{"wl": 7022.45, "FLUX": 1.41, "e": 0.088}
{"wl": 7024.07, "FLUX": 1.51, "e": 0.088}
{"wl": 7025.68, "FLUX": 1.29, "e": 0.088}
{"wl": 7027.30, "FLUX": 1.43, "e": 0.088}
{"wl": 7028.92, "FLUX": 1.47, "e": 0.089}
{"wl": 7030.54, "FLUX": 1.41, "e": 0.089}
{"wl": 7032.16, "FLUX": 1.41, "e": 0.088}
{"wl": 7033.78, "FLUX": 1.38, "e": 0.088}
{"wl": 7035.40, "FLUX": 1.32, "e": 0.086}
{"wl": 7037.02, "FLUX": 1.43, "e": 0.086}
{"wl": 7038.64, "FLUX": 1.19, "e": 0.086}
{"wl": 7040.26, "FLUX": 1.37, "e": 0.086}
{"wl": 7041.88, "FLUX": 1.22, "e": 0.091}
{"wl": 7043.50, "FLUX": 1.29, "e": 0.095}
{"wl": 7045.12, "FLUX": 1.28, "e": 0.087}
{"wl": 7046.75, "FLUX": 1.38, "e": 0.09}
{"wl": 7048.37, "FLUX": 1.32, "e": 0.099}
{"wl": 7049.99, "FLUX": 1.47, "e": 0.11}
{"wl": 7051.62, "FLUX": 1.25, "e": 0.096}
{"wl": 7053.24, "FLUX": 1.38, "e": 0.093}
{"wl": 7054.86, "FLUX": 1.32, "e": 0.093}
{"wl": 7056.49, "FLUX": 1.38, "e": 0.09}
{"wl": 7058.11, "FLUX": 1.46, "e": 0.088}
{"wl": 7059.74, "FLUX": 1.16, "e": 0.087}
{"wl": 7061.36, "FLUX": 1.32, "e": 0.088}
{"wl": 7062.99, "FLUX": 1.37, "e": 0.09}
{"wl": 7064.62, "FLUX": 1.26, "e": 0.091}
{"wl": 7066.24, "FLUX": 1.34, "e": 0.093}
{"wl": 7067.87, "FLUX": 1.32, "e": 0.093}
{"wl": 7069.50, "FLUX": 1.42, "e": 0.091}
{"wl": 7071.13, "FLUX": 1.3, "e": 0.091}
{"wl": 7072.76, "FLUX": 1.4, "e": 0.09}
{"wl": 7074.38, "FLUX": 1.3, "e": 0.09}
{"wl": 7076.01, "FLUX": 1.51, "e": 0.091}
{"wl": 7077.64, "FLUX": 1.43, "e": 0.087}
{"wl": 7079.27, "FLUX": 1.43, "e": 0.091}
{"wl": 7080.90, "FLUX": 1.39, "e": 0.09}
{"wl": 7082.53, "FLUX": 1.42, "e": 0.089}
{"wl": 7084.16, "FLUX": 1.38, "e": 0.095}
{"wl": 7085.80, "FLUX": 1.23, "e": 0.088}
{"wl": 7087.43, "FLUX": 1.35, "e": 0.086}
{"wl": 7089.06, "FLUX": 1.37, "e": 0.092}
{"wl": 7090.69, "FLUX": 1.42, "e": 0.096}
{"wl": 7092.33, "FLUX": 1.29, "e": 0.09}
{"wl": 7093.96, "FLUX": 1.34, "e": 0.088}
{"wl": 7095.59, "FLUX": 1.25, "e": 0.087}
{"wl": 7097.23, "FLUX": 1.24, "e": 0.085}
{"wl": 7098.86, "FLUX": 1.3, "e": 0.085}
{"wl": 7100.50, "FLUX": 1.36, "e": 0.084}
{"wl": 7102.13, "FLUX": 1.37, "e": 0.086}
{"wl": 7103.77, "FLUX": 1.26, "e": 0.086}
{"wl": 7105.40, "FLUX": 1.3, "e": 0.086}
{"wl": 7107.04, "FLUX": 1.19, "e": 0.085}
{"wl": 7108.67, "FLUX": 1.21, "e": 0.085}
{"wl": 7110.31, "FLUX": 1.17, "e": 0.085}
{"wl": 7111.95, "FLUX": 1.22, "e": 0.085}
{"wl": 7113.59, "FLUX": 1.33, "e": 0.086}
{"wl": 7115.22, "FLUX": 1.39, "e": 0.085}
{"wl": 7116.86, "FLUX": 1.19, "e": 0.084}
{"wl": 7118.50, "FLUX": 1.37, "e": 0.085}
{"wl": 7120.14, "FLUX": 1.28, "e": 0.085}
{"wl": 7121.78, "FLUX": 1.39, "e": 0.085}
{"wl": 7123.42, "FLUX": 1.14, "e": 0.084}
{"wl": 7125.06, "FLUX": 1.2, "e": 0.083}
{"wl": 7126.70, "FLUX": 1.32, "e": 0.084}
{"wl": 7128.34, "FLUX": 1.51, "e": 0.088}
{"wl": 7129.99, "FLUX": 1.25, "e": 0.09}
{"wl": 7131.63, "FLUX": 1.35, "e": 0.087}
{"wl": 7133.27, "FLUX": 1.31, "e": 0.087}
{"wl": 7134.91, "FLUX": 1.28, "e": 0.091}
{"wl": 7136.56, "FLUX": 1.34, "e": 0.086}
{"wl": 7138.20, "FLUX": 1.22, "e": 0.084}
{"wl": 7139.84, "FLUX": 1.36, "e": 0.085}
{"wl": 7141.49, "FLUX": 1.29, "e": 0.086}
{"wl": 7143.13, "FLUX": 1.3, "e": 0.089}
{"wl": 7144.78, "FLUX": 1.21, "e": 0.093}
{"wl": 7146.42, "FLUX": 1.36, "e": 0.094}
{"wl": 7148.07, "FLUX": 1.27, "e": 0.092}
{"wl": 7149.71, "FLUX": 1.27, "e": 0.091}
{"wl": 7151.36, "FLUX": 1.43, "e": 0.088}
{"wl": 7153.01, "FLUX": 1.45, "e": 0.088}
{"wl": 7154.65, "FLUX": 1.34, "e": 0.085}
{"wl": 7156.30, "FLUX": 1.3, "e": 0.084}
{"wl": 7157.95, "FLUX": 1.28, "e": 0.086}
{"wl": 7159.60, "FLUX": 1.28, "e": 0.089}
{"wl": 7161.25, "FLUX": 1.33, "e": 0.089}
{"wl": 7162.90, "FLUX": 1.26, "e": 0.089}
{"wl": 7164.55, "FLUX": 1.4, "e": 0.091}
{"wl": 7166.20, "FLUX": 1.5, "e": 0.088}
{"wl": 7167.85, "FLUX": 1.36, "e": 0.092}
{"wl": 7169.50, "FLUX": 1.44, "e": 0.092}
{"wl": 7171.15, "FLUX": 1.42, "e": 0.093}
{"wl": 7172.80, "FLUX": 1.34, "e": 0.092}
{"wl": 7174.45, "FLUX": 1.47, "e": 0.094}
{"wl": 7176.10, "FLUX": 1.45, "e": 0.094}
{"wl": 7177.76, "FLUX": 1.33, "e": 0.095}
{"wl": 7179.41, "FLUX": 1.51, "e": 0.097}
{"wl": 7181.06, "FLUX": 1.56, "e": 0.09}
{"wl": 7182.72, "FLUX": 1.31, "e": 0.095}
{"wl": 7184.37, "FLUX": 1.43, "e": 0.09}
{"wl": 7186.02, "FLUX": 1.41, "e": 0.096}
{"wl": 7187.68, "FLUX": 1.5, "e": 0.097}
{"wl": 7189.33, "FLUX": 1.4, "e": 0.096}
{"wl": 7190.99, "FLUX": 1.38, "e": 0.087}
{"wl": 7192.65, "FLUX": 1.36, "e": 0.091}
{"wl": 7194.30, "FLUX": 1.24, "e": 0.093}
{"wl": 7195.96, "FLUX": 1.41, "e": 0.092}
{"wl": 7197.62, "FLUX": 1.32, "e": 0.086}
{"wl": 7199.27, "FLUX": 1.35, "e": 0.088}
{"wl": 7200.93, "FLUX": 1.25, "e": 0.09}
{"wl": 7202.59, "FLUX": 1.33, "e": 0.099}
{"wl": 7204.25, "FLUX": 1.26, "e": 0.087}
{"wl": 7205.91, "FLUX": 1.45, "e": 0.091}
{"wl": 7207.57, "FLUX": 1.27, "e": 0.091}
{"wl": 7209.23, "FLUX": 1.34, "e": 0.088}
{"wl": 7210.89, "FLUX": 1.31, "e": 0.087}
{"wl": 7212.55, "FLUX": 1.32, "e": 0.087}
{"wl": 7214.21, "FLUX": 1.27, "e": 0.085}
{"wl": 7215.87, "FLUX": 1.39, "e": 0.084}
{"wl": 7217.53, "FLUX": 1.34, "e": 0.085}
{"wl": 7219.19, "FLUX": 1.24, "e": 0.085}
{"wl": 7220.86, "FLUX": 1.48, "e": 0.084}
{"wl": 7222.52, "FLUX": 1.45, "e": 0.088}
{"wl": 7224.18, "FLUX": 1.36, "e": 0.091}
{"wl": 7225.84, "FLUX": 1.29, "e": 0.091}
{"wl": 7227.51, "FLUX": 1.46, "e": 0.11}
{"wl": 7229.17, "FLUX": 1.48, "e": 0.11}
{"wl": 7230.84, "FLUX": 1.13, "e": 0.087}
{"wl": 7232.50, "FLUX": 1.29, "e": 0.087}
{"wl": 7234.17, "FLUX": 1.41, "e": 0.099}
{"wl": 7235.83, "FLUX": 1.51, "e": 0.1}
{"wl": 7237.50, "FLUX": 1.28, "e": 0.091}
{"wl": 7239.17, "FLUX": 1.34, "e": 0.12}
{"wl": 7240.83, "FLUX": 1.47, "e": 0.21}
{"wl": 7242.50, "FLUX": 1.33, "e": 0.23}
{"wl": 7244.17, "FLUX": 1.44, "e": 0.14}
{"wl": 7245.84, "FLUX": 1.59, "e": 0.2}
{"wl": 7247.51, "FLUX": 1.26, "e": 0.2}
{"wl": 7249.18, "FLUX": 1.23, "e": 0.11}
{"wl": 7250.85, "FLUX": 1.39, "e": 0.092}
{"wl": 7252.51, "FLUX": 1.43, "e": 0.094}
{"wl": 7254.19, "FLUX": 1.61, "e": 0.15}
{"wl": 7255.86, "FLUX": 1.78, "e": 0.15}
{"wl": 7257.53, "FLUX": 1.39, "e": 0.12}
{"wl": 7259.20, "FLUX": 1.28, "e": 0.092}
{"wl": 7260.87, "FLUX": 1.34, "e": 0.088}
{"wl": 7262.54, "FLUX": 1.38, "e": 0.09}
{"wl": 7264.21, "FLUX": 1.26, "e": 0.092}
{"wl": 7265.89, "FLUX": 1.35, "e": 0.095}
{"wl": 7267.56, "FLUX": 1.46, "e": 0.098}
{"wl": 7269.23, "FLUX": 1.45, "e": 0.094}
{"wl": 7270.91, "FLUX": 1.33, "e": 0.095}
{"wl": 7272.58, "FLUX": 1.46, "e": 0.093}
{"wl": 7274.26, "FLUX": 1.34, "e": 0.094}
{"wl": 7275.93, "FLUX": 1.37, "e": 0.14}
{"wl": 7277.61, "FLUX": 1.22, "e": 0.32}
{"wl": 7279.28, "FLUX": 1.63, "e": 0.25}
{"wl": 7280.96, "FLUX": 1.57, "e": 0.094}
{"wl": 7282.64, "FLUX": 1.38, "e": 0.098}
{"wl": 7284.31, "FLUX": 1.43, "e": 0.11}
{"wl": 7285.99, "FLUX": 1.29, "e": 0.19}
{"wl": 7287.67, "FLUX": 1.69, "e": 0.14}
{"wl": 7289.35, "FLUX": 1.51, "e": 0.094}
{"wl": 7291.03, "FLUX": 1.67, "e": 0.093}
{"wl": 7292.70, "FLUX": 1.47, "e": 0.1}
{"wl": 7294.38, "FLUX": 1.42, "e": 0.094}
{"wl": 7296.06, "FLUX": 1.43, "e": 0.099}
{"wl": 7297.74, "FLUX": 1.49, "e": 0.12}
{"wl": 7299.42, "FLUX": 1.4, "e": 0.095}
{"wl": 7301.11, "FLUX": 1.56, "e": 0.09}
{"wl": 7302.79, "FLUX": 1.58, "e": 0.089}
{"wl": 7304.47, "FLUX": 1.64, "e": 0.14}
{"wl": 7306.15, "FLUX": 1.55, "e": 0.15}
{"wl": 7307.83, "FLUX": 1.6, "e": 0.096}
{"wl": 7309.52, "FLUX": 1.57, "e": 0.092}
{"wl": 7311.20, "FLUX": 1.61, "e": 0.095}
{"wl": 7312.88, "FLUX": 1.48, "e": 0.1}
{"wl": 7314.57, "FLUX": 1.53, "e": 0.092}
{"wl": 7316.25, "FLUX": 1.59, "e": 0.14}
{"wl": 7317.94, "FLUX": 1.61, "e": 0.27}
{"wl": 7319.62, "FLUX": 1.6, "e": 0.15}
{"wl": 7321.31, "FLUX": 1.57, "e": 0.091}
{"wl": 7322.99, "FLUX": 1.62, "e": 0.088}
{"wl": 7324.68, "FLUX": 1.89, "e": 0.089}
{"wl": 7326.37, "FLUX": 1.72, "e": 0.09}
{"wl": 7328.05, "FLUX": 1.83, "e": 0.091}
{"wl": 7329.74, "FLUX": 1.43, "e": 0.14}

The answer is 1.03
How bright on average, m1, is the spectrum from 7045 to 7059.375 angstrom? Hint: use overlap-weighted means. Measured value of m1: 1.36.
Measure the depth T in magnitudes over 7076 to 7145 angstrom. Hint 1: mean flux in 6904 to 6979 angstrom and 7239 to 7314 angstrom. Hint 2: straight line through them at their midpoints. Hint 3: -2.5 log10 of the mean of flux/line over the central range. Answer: 0.15 mag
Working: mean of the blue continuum 1.56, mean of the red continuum 1.46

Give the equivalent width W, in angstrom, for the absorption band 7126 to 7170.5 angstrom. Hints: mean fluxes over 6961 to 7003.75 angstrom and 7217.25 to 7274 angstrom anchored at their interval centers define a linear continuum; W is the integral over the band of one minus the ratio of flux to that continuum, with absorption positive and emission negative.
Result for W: 3.03 angstrom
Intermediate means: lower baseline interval 1.5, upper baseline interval 1.39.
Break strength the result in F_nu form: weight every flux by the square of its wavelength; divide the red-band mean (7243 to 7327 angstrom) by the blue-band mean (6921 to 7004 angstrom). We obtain 1.1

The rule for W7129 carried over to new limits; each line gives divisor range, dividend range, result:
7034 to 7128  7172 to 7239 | 1.07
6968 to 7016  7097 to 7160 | 0.93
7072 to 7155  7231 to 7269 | 1.10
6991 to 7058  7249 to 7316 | 1.14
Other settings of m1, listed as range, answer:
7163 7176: 1.41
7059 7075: 1.32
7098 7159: 1.3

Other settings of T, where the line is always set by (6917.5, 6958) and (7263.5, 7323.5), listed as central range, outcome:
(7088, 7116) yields 0.20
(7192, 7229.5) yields 0.13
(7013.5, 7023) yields 0.19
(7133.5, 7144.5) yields 0.19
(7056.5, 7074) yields 0.17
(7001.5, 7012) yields 0.12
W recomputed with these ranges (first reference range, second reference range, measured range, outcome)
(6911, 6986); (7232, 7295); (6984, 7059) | 6.9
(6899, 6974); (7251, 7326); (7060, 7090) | 3.6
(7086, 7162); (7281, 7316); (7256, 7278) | 1.6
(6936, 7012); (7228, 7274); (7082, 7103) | 2.0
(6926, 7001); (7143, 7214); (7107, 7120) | 1.4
